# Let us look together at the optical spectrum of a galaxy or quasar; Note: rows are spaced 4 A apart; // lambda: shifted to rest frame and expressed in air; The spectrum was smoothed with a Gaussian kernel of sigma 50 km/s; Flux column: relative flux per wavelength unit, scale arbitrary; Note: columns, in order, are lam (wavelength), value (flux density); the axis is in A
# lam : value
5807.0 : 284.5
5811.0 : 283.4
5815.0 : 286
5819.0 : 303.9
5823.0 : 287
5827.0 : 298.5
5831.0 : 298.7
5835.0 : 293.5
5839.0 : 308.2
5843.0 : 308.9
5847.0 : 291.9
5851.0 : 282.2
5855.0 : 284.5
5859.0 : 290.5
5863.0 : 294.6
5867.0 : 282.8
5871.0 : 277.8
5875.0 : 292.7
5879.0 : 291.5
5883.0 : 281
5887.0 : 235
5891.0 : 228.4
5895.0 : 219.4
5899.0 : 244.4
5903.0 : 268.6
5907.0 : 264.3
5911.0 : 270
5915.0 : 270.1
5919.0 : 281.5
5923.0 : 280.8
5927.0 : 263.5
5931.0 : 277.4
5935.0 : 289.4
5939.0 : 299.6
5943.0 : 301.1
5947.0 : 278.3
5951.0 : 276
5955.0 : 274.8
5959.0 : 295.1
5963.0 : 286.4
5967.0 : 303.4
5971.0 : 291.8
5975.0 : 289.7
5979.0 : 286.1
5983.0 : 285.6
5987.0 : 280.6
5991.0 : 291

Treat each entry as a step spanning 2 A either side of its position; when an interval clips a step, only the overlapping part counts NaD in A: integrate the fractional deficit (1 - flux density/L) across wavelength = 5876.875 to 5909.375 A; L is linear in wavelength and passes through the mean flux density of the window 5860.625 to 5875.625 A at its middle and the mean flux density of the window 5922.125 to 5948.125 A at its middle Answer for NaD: 3.6 A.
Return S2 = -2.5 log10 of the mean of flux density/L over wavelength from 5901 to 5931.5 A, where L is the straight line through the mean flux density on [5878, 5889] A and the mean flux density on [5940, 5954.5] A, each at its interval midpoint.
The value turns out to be 0.02 mag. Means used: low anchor 267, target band 272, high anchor 285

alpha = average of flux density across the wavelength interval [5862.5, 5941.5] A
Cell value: 270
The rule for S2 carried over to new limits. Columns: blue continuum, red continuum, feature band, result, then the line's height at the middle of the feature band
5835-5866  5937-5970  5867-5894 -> 0.10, 293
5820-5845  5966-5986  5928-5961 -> 0.02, 292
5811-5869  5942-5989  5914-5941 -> 0.03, 289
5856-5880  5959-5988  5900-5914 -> 0.09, 289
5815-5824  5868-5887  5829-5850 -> -0.04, 289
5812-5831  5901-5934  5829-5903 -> 0.02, 284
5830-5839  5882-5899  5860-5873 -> -0.08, 264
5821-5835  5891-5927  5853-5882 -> -0.04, 278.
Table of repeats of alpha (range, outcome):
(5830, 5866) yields 294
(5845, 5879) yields 287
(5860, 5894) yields 272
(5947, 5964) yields 282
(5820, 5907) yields 279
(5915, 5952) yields 283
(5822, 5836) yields 295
